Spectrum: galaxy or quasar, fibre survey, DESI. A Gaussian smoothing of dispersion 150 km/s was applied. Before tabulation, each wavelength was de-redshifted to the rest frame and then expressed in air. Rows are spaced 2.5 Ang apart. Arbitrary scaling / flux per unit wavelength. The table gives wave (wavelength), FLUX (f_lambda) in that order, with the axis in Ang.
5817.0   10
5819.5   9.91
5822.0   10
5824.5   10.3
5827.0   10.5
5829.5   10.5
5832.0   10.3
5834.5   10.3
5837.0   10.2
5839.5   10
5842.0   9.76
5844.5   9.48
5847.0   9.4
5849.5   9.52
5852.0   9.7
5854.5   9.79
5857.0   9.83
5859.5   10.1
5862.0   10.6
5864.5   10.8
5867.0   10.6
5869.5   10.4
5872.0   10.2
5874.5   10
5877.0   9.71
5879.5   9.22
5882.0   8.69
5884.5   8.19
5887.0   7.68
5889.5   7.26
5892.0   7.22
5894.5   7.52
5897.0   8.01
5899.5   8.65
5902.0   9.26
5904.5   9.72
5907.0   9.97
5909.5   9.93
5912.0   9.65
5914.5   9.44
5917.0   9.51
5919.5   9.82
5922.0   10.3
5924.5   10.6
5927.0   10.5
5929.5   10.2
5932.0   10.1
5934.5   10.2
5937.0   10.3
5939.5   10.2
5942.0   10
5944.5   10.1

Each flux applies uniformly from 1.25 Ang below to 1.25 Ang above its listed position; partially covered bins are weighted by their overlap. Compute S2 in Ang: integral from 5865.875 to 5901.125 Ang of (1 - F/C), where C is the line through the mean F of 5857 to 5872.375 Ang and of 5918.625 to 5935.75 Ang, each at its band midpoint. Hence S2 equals 5.3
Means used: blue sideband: 10.4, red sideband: 10.3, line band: 8.81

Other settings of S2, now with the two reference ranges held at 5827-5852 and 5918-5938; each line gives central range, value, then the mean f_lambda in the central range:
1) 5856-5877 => -0.5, 10.3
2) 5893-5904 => 1.9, 8.43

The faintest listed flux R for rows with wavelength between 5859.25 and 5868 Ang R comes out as 10.1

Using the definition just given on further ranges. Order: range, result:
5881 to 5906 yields 7.22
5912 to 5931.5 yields 9.44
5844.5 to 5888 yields 7.68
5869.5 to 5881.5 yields 9.22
